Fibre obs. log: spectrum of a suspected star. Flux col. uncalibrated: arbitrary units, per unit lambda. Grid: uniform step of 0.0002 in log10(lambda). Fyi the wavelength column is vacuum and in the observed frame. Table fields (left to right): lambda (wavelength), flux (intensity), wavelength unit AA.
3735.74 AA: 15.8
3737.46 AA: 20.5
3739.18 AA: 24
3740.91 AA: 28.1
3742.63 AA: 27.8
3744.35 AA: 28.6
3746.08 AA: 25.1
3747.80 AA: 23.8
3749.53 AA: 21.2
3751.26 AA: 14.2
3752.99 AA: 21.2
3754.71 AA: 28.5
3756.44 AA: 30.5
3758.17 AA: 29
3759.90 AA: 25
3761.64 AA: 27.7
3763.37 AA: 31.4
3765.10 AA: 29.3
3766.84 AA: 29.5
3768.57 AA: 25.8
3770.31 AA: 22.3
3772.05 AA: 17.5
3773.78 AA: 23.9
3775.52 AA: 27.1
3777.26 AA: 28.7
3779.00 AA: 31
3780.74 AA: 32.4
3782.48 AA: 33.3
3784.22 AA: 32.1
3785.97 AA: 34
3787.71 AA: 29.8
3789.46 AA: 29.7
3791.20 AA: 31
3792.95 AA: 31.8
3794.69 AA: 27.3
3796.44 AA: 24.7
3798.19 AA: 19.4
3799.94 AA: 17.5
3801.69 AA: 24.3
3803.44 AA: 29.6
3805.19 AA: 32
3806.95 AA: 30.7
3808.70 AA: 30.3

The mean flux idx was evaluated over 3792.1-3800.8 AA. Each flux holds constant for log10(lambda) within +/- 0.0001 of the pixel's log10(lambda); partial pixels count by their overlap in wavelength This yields 24.1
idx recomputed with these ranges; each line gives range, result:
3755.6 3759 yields 29.8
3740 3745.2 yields 28.1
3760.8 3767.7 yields 29.5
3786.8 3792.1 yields 30.2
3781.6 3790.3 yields 31.8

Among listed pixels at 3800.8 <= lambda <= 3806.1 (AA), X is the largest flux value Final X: 32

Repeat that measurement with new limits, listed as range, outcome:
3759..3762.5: 27.7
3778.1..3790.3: 34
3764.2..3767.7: 29.5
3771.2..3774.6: 23.9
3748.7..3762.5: 30.5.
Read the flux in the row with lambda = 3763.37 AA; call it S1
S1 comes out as 31.4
